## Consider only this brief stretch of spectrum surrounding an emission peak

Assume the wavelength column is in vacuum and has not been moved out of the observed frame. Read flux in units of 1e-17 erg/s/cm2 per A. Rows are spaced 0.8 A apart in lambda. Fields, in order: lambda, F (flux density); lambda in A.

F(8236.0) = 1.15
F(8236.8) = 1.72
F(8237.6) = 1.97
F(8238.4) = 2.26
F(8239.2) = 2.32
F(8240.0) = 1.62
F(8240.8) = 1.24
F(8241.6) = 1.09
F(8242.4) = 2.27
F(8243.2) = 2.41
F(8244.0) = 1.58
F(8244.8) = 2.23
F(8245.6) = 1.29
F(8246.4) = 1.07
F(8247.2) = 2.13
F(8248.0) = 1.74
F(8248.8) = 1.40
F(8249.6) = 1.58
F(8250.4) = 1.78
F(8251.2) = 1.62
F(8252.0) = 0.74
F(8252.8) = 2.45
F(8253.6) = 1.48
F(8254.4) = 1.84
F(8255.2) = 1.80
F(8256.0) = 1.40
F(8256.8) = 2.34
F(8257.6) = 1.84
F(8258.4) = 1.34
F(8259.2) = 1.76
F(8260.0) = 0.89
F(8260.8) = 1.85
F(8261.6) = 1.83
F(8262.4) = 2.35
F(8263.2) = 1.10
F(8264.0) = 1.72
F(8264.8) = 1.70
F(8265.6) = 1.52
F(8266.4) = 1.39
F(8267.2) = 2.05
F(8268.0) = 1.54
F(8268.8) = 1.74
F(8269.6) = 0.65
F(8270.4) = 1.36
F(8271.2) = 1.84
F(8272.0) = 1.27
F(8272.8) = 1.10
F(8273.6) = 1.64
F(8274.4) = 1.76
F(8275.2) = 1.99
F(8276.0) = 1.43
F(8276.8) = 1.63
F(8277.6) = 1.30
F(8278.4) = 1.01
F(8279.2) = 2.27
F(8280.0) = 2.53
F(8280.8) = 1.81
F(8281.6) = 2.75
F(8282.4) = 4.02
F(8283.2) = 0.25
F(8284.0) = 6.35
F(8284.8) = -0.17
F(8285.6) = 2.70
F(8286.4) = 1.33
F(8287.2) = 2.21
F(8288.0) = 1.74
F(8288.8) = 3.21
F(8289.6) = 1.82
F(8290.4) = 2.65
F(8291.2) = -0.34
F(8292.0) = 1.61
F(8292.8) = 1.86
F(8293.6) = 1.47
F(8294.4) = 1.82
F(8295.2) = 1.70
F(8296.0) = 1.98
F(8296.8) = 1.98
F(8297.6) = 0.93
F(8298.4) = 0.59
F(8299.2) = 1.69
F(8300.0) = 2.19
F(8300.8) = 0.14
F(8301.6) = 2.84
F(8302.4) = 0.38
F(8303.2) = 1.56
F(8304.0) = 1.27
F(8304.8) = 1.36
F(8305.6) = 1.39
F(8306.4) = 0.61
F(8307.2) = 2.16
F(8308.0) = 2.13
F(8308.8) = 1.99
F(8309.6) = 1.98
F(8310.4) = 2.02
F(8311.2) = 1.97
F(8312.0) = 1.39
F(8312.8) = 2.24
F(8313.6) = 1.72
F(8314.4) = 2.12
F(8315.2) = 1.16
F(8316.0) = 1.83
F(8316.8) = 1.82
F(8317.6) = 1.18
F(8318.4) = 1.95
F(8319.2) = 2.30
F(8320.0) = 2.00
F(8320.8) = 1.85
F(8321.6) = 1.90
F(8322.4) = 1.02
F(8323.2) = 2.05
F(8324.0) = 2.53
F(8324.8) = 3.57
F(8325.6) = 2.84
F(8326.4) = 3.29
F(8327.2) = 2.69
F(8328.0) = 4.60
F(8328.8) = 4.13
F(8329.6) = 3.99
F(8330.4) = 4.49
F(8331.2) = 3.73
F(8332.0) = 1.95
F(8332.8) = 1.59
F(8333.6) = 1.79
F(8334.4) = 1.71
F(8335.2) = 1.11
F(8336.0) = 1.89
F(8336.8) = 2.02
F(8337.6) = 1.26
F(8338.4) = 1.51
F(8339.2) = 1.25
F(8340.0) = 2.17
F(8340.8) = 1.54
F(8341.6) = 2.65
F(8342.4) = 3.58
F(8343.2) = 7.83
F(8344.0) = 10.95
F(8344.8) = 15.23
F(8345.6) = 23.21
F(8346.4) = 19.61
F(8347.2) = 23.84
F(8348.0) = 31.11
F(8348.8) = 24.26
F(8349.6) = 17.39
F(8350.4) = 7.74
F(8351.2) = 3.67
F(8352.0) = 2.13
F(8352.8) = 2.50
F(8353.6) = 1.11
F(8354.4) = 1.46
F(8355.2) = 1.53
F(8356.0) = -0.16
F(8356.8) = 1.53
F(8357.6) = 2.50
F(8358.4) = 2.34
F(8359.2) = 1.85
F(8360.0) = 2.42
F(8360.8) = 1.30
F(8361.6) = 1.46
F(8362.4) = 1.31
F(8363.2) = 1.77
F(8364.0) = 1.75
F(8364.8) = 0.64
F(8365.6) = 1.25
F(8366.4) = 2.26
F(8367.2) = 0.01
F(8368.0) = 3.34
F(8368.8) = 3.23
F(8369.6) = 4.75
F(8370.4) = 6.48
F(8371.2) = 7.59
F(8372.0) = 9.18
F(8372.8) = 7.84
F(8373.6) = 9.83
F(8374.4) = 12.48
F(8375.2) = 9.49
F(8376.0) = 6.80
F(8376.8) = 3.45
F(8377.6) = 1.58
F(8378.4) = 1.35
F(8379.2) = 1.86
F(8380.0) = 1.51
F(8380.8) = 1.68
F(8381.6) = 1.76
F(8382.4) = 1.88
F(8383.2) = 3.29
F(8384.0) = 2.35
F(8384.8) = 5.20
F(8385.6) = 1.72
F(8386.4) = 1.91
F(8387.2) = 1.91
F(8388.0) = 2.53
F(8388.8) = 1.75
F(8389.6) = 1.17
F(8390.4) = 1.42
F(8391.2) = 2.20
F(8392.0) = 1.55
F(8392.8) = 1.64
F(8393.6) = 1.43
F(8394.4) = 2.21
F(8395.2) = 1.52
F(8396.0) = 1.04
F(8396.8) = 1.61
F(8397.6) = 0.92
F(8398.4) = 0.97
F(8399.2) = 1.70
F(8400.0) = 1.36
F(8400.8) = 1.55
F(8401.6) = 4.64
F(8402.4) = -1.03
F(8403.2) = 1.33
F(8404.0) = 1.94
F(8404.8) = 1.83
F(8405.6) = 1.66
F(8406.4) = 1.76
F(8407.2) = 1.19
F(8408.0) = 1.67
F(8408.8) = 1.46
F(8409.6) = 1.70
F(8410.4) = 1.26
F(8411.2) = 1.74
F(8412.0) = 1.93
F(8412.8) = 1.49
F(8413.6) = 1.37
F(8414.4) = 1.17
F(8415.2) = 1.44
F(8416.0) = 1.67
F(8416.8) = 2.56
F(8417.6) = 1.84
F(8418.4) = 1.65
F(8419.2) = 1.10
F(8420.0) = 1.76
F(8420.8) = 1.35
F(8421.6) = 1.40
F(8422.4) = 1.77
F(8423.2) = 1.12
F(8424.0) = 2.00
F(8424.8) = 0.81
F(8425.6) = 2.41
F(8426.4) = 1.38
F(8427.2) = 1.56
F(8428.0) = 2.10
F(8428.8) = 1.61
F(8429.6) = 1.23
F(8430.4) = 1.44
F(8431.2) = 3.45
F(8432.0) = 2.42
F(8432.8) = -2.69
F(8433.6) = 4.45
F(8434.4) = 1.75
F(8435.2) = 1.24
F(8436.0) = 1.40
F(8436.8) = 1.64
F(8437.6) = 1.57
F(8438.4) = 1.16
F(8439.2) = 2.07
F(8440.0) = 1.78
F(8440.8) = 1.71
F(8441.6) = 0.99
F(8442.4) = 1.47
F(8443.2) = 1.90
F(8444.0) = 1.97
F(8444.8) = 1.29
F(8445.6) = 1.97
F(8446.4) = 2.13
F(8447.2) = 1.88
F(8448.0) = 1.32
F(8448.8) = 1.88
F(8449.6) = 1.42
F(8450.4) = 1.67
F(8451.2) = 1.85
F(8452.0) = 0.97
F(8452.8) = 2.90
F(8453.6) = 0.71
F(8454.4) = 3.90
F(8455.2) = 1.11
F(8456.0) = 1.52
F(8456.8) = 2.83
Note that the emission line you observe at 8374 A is [N II]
